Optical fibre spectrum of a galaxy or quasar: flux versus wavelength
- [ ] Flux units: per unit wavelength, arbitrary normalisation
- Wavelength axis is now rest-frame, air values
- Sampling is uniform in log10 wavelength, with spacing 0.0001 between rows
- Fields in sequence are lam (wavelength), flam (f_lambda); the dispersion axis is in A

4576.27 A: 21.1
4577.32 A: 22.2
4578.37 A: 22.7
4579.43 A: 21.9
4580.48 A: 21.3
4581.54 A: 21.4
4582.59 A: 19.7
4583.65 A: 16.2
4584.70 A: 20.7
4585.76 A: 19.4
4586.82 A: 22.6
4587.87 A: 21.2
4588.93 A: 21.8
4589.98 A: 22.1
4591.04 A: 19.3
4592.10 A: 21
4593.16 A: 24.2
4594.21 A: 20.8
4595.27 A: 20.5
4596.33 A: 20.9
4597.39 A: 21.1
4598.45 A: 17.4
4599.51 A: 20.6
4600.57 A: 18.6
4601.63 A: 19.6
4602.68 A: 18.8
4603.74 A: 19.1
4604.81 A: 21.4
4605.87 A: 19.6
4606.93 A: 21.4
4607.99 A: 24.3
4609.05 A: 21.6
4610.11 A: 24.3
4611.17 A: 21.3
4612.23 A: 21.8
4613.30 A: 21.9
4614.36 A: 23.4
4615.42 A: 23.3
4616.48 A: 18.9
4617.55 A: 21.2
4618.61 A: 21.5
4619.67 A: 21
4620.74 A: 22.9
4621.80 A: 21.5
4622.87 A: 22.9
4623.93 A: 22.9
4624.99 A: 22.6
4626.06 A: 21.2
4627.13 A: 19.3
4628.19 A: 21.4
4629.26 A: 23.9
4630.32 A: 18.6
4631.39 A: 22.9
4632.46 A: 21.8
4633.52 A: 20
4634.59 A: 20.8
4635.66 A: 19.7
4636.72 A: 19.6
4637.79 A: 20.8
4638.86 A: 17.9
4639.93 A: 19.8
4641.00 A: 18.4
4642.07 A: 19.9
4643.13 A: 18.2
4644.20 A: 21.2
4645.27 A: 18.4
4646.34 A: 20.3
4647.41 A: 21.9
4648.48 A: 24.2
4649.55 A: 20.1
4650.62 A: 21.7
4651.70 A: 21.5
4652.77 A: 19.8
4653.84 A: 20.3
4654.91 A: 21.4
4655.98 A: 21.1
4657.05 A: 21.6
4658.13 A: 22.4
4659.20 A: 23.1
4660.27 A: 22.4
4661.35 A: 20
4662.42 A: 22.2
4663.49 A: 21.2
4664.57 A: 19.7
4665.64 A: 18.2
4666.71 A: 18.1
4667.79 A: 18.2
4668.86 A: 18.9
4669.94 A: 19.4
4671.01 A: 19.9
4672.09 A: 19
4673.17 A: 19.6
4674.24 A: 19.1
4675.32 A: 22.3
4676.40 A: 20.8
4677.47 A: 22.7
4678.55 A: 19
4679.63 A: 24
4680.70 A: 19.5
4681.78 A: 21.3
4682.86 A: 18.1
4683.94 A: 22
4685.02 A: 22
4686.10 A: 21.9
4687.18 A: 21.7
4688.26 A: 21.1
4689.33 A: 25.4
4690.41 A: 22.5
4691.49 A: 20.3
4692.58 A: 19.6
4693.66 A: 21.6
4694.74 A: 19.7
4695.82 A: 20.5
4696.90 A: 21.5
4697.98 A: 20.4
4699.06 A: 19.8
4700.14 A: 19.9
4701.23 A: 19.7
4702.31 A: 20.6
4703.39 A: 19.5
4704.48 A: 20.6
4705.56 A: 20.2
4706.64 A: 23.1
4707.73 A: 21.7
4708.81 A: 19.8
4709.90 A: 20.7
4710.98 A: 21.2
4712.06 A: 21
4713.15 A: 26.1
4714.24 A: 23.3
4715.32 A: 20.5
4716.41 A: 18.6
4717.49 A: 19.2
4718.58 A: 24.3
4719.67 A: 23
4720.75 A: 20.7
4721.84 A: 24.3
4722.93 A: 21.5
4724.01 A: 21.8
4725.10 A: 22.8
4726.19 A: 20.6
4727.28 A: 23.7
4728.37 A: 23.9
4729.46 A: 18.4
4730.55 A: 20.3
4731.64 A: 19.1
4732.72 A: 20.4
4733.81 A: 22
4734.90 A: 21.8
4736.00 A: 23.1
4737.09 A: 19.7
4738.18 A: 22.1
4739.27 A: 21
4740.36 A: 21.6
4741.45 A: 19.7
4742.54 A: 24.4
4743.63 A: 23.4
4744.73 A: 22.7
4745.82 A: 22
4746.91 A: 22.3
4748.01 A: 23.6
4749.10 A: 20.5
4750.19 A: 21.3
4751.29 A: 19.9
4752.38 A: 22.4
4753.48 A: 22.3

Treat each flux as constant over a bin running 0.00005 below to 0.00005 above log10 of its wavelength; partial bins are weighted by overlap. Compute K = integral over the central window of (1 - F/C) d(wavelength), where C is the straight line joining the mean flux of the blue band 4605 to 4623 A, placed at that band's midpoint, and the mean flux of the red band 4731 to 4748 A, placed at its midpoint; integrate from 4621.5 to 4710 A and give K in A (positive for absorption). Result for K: 4.4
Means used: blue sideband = 21.9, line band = 20.7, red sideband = 21.7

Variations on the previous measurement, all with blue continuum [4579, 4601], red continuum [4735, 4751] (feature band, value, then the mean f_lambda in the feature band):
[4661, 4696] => 1.3 A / 20.6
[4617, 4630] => -0.6 A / 21.8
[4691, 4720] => 0.8 A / 21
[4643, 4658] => 0.1 A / 20.9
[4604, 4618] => -0.7 A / 21.8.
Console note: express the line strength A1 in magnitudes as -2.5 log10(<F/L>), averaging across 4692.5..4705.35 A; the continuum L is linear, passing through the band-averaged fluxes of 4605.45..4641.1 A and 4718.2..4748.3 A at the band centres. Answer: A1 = 0.07 mag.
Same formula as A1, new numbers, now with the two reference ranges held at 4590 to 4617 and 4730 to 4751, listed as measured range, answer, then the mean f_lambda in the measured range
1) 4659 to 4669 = 0.06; 20.2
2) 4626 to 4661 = 0.02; 20.8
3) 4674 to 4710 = 0.02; 21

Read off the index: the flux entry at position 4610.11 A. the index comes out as 24.3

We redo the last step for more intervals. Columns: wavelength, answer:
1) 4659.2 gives 23.1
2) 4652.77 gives 19.8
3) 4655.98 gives 21.1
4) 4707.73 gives 21.7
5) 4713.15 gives 26.1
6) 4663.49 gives 21.2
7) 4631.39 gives 22.9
